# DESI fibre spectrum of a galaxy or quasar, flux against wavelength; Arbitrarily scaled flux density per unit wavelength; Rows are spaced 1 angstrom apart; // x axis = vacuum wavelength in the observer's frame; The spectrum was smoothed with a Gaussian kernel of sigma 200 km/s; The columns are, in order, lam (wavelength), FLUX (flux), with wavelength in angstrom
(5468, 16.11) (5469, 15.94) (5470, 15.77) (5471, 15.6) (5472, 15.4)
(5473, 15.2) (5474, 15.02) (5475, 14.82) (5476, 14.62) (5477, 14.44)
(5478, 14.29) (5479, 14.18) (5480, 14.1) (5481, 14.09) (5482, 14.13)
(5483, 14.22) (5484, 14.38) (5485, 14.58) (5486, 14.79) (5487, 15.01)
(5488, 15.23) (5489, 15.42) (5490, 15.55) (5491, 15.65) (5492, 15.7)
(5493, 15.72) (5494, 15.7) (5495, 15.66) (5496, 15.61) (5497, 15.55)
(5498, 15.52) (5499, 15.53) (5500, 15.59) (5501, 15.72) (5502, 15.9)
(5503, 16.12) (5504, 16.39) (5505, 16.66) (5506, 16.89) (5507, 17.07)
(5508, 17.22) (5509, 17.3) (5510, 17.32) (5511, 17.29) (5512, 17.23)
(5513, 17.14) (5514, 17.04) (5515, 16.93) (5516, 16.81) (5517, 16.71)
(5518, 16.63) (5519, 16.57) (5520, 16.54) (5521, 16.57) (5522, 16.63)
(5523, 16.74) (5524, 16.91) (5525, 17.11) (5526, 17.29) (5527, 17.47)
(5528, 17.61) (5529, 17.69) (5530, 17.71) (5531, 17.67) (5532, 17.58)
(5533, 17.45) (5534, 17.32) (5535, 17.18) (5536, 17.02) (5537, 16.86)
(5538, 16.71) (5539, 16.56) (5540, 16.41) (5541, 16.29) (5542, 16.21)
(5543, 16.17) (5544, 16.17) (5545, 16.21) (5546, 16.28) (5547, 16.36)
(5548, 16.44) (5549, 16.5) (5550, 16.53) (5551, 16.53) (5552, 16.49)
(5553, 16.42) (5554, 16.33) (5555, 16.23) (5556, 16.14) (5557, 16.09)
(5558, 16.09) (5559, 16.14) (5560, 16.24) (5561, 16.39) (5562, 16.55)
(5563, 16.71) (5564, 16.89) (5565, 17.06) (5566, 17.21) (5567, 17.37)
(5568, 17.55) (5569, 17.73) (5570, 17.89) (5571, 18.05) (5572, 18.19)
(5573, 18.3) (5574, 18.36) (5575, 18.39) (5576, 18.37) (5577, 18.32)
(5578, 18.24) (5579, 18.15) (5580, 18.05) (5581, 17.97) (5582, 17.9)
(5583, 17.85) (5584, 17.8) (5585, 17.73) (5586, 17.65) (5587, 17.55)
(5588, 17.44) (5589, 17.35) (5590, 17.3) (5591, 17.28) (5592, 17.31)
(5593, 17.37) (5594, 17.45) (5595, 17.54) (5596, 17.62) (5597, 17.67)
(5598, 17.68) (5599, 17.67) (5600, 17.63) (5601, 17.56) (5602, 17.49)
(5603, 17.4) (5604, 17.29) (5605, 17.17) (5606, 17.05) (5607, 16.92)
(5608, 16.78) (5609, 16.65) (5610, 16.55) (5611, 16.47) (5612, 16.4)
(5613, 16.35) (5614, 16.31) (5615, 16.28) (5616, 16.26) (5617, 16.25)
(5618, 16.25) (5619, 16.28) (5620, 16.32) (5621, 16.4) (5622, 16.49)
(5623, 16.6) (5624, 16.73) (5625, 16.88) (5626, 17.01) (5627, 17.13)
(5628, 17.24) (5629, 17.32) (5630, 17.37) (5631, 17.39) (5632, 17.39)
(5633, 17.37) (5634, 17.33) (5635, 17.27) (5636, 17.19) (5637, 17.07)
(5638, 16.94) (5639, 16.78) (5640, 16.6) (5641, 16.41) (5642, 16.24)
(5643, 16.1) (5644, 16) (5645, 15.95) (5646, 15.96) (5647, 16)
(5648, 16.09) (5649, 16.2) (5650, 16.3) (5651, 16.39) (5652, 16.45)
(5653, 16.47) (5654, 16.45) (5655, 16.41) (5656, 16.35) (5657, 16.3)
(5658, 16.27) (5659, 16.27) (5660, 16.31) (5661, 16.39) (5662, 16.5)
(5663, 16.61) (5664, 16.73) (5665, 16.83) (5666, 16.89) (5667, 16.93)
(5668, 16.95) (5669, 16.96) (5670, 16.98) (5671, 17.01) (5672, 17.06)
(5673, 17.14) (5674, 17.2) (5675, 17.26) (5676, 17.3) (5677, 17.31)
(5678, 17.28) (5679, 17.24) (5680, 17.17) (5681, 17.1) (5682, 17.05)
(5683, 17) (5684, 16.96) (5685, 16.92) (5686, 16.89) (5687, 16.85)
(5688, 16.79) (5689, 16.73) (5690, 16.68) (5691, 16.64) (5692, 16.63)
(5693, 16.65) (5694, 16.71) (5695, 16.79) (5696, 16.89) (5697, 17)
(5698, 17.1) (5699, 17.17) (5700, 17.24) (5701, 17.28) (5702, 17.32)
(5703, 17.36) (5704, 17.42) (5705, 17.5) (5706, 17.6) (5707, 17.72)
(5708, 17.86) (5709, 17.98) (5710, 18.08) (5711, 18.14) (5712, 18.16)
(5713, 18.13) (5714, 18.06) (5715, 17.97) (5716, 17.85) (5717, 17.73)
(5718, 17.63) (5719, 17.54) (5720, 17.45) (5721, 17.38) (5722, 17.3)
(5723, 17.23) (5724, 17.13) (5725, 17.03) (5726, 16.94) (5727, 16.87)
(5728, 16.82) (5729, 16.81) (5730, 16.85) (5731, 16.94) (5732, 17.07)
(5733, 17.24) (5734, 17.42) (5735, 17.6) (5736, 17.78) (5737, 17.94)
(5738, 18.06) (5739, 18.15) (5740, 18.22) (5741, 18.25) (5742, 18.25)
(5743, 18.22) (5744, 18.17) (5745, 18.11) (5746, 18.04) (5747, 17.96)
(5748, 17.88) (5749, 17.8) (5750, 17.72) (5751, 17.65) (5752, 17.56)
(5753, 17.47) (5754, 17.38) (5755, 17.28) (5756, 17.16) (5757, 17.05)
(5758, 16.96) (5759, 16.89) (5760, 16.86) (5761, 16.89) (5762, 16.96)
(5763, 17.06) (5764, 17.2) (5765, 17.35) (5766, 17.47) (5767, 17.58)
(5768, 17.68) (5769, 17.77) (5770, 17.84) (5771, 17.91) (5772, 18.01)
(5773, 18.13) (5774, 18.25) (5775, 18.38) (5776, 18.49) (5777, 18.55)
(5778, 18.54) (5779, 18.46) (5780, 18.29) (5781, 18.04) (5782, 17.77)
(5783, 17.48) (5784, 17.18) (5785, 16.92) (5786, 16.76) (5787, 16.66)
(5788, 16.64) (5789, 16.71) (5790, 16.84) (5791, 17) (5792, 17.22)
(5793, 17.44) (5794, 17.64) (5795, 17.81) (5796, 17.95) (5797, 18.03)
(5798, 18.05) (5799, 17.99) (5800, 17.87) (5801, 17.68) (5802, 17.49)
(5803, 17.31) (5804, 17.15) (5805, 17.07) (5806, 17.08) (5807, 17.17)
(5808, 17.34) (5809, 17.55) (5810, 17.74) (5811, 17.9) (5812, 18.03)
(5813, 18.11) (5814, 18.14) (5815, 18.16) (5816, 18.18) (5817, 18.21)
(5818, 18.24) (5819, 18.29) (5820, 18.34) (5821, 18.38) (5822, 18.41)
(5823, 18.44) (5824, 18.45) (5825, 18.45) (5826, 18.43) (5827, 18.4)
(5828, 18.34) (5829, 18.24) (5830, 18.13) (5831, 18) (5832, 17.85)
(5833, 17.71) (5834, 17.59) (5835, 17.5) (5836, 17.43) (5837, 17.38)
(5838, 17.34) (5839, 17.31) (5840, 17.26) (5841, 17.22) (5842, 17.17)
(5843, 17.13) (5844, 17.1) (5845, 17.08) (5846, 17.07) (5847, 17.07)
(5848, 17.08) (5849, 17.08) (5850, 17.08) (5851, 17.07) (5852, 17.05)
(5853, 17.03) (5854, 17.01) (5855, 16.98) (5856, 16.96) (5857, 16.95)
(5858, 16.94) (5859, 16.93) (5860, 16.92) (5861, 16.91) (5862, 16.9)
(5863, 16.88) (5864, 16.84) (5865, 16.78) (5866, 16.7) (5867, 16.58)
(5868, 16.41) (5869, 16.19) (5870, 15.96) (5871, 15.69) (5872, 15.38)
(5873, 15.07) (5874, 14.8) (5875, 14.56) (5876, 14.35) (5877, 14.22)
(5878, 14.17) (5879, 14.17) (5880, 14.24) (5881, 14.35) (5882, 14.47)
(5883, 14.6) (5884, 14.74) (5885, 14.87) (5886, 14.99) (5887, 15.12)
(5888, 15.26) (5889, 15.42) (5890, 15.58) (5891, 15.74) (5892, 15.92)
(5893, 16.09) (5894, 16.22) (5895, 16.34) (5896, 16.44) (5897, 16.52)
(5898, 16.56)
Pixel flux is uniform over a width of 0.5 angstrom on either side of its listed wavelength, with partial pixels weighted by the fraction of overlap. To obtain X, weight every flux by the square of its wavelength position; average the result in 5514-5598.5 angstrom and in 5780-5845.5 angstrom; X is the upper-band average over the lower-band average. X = 1.1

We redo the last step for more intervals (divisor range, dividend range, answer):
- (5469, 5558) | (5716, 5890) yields 1.18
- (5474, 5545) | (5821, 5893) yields 1.16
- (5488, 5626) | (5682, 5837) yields 1.12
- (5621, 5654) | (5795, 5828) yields 1.14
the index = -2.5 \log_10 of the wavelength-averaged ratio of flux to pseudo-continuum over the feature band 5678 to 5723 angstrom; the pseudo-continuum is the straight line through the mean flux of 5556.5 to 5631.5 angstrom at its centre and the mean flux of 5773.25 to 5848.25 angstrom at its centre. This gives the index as 0.01 mag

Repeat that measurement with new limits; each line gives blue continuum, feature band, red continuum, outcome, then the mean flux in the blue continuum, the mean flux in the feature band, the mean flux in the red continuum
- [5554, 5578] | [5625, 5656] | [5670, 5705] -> 0.027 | 17.2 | 16.7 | 17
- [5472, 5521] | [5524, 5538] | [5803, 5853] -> -0.091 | 15.8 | 17.3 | 17.7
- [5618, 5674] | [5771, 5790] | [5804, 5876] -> -0.040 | 16.7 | 17.7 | 17.3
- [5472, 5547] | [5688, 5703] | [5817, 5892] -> -0.032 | 16.2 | 16.9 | 16.7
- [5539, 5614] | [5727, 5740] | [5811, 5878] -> -0.016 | 17.1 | 17.4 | 17.2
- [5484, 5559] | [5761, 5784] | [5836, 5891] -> -0.102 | 16.4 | 17.8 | 16.2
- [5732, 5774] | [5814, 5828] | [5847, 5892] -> -0.106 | 17.6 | 18.3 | 15.9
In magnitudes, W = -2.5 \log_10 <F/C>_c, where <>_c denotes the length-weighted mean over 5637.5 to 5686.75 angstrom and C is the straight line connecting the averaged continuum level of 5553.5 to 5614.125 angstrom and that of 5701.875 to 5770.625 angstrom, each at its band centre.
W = 0.05 mag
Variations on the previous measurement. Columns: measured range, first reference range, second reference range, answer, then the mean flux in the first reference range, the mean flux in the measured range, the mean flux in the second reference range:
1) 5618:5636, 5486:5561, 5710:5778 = 0.00 mag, 16.5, 17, 17.6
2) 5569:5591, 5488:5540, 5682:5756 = -0.06 mag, 16.6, 17.9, 17.4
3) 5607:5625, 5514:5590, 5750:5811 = 0.05 mag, 17.1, 16.5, 17.5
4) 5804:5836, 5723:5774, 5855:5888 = -0.10 mag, 17.5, 18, 15.7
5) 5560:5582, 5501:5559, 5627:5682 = -0.06 mag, 16.8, 17.7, 16.8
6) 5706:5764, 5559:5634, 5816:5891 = -0.04 mag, 17.3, 17.6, 16.7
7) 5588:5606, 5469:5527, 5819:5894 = -0.09 mag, 15.9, 17.4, 16.6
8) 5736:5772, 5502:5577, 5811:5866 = -0.02 mag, 16.9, 17.6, 17.6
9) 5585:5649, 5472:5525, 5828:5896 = -0.06 mag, 15.8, 16.9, 16.4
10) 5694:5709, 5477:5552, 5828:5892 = -0.06 mag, 16.3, 17.3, 16.4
